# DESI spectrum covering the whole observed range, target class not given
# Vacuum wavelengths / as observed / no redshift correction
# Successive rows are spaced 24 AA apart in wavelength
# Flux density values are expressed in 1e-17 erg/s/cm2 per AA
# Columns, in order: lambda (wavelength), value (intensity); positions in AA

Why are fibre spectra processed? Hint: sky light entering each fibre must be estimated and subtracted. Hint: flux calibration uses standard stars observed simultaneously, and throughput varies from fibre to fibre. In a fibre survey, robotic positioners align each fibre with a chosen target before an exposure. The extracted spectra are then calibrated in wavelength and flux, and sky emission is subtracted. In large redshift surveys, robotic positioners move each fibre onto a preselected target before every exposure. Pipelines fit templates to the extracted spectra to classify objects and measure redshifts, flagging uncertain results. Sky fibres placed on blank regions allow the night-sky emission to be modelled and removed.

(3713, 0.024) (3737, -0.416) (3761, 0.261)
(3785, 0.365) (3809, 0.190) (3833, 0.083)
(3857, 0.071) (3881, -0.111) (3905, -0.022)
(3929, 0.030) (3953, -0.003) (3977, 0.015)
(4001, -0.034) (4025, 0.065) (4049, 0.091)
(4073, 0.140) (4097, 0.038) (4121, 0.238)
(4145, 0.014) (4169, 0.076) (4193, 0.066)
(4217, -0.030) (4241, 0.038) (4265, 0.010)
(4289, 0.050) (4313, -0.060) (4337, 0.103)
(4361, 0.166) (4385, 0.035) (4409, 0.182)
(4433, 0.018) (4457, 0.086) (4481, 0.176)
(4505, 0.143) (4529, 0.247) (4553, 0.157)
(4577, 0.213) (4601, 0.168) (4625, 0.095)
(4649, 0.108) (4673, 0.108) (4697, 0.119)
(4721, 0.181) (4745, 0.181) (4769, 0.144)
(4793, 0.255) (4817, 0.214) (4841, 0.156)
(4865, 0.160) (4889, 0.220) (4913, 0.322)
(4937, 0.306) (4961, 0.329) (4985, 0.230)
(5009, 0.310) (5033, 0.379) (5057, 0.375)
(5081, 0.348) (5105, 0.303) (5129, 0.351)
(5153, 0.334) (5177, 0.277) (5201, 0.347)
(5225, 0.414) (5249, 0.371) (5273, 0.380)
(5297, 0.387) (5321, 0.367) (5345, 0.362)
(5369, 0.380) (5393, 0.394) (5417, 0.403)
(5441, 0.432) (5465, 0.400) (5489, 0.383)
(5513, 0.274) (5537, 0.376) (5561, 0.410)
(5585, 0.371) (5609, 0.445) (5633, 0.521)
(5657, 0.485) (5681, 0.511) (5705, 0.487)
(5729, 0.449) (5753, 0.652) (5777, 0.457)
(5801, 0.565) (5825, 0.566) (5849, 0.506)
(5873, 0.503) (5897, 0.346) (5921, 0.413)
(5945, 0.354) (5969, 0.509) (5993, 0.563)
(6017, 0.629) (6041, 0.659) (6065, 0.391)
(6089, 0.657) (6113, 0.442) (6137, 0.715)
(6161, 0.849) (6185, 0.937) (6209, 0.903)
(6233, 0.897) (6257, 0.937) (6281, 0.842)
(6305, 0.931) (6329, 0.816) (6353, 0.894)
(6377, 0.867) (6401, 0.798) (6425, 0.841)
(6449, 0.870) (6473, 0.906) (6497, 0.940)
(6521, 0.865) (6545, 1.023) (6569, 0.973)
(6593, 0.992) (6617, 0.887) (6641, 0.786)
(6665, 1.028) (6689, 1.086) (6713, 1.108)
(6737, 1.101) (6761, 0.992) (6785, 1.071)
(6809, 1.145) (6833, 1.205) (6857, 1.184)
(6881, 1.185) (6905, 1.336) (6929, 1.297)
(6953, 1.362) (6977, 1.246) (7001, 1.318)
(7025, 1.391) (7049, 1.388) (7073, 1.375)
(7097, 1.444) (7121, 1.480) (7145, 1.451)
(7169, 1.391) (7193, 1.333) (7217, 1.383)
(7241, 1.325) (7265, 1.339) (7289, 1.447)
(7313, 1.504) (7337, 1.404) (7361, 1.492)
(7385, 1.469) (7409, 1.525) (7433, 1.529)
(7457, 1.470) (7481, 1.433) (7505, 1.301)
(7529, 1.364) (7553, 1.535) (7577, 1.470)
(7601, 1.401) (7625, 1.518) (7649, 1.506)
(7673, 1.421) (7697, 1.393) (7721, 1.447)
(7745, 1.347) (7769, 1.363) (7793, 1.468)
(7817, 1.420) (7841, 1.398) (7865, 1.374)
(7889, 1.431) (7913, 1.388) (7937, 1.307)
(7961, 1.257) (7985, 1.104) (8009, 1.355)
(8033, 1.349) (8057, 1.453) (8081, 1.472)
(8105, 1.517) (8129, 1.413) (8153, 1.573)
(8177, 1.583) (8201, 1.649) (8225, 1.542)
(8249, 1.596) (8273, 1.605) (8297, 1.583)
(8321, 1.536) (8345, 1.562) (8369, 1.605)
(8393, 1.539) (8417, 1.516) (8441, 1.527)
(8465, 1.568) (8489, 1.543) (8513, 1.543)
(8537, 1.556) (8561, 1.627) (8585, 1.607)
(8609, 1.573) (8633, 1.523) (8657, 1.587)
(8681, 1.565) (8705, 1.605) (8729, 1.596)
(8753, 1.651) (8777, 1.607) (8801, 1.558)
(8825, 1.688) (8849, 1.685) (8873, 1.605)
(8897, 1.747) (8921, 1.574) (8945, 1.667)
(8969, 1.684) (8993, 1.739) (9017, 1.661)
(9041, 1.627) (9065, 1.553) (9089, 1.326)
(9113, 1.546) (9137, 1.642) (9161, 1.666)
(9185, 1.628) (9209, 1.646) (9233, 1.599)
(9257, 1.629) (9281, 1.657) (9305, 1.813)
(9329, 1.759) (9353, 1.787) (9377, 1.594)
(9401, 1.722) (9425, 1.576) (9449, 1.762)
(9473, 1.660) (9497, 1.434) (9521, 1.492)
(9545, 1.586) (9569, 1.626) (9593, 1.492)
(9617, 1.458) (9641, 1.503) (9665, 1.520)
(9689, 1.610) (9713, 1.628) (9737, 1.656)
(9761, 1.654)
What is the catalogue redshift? 0.541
